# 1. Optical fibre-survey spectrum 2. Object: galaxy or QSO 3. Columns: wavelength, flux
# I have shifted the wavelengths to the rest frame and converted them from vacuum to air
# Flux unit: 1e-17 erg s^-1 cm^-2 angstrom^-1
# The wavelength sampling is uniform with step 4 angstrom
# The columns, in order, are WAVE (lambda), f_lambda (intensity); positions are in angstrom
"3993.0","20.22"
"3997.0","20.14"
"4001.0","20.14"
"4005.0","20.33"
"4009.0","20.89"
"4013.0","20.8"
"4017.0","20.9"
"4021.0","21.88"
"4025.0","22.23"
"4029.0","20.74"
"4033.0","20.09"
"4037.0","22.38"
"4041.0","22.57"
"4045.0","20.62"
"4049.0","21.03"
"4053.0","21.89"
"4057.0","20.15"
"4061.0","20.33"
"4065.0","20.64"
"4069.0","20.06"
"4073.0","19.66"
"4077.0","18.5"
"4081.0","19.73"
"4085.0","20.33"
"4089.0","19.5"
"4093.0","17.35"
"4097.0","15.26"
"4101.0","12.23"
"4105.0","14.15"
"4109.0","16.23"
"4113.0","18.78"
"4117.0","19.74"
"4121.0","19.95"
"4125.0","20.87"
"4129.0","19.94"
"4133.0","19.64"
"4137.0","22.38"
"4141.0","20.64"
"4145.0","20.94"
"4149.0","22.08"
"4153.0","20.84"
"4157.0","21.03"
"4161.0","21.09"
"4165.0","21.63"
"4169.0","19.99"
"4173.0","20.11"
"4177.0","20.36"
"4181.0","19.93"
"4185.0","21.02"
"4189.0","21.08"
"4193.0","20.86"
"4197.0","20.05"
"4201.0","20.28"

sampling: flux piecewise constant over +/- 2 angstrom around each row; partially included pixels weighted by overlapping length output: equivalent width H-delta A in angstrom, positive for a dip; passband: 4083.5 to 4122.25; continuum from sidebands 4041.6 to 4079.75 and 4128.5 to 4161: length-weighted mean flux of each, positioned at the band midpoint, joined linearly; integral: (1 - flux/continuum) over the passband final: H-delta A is 6.4 angstrom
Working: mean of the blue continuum 20.4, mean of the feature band 17.3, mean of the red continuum 21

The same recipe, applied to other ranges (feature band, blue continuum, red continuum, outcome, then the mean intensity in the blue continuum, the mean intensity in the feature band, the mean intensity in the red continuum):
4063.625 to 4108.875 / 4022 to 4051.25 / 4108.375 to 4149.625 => 6.37 angstrom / 21.4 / 17.8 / 20.2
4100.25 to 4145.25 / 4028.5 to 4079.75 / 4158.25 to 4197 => 3.84 angstrom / 20.7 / 18.9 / 20.6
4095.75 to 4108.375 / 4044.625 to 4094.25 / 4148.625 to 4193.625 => 3.87 angstrom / 20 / 14.1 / 20.8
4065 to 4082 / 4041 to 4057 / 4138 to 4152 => 1.30 angstrom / 21.2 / 19.6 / 21.3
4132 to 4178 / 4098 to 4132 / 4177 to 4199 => -4.00 angstrom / 17.7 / 20.9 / 20.6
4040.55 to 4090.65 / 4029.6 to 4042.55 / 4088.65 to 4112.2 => -4.04 angstrom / 21.5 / 20.3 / 15.7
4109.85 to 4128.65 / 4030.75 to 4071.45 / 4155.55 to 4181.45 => 1.03 angstrom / 21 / 19.6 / 20.6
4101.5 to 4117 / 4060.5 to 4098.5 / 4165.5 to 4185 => 2.46 angstrom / 19.1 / 16.4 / 20.3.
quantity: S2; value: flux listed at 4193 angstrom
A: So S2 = 20.86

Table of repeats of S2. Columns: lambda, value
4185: 21.02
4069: 20.06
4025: 22.23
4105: 14.15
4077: 18.5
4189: 21.08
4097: 15.26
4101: 12.23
